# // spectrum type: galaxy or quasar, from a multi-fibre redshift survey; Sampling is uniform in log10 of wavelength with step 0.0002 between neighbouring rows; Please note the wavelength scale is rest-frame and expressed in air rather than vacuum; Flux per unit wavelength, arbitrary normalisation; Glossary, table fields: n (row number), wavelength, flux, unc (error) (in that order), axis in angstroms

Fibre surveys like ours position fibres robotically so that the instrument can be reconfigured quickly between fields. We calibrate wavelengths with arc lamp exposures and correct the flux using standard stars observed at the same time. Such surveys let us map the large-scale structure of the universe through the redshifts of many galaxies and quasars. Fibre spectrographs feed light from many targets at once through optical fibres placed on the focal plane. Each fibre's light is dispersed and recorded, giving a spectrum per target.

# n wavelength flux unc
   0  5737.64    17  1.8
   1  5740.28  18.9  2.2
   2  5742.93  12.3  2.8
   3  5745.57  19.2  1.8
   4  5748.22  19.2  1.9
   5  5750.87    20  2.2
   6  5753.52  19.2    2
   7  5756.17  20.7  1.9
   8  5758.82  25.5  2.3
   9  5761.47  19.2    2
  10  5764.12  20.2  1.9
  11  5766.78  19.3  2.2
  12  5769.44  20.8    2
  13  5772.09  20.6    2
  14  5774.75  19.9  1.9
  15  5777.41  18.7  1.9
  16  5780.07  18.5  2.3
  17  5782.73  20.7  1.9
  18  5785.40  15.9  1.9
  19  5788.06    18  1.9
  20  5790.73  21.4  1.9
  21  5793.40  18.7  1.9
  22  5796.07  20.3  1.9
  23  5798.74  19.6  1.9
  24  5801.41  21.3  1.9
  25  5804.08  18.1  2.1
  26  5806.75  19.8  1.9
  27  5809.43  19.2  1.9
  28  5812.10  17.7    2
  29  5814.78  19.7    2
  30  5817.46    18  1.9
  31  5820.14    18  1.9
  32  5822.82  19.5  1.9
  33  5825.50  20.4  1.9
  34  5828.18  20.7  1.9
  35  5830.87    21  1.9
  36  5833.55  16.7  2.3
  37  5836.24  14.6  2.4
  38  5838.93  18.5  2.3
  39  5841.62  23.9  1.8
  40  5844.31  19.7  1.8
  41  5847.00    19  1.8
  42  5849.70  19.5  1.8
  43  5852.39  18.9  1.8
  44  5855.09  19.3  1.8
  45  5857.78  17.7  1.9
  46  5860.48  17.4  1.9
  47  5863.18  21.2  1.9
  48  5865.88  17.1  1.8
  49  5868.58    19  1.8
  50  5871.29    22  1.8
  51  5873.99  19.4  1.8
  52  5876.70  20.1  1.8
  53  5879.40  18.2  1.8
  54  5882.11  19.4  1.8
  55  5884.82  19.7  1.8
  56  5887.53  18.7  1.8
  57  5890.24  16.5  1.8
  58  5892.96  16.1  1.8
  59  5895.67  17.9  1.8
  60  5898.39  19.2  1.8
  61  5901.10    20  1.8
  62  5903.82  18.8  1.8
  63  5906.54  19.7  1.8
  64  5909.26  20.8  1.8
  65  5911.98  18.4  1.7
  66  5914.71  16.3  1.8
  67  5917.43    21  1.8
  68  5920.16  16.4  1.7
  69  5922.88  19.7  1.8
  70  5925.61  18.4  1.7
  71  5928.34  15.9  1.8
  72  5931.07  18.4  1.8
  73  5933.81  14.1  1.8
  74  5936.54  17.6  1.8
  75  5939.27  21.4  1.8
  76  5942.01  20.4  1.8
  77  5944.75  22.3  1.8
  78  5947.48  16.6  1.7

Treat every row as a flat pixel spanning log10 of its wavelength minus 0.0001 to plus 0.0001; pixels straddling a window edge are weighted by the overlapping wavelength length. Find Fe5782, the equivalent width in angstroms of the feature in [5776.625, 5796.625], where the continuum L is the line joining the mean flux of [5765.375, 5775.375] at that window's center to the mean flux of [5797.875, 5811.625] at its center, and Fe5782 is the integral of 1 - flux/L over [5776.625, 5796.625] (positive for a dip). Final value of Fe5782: 0.9 angstroms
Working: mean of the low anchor 20.2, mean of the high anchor 19.5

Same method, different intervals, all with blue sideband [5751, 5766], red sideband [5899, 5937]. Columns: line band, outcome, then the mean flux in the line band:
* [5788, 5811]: 0.57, 19.7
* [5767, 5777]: 0.22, 20.2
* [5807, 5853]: 1.27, 19.1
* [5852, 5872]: 0.19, 19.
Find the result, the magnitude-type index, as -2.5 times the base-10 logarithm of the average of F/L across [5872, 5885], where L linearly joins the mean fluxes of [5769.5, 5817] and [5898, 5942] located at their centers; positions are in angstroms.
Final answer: -0.04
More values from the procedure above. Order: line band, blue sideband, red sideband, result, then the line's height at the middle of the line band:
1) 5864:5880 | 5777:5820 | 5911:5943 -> -0.05 mag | 18.5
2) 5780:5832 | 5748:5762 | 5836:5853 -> 0.04 mag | 20.1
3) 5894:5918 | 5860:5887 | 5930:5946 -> 0.01 mag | 19.2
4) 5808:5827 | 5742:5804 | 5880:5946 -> 0.02 mag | 19.3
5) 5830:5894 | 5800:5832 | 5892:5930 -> 0.01 mag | 19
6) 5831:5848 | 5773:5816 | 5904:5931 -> 0.00 mag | 19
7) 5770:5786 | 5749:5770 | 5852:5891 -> 0.06 mag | 20.3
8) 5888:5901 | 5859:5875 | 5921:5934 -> 0.04 mag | 18.5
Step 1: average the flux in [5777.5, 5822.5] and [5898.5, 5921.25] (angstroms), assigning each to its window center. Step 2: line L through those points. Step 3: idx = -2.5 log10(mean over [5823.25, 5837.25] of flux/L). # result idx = 0.01 mag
